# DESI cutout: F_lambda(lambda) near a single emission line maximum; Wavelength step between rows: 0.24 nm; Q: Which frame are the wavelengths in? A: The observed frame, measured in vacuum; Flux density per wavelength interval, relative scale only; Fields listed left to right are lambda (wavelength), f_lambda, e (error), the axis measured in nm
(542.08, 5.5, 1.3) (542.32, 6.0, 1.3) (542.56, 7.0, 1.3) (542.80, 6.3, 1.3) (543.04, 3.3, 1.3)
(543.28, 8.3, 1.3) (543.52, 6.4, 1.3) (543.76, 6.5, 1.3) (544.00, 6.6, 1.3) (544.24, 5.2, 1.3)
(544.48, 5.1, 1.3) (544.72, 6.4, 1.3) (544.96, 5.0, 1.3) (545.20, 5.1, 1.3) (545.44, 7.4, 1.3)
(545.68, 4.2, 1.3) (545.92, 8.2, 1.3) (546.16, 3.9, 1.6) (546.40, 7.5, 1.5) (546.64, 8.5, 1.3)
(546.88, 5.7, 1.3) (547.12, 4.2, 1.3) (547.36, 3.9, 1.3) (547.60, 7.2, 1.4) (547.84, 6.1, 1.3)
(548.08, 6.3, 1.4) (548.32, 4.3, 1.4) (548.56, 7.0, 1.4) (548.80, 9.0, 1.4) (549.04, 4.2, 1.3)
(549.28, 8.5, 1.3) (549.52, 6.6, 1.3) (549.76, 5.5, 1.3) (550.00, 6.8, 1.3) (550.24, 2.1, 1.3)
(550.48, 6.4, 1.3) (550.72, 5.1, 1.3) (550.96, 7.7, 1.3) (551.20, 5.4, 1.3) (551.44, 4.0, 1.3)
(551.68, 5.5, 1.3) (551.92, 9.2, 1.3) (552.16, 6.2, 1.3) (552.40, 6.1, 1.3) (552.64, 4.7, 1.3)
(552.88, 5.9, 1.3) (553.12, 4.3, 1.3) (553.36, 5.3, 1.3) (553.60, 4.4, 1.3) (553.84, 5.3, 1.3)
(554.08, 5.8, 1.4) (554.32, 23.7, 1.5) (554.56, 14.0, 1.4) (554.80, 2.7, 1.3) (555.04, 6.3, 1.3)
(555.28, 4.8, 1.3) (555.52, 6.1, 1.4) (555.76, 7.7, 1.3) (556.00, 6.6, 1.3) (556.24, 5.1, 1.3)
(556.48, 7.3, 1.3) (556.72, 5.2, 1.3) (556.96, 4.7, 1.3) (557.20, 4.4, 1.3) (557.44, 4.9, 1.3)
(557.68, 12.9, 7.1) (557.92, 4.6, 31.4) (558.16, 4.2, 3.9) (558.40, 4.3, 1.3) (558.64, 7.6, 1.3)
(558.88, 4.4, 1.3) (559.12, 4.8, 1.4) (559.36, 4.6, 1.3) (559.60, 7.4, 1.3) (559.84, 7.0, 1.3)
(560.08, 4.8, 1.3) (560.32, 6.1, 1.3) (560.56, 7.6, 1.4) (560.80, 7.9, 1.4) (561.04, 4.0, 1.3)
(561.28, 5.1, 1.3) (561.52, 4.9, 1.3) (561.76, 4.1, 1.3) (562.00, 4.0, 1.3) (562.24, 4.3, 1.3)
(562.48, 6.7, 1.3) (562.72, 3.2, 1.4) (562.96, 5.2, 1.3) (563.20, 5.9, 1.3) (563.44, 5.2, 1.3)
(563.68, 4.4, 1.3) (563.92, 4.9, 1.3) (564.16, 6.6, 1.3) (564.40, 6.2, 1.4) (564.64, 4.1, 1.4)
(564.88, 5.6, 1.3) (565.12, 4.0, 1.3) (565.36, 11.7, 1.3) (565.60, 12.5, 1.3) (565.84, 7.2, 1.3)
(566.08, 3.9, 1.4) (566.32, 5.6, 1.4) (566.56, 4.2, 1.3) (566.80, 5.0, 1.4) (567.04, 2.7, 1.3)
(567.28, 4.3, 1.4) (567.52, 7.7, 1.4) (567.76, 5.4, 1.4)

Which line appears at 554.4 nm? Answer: Hbeta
